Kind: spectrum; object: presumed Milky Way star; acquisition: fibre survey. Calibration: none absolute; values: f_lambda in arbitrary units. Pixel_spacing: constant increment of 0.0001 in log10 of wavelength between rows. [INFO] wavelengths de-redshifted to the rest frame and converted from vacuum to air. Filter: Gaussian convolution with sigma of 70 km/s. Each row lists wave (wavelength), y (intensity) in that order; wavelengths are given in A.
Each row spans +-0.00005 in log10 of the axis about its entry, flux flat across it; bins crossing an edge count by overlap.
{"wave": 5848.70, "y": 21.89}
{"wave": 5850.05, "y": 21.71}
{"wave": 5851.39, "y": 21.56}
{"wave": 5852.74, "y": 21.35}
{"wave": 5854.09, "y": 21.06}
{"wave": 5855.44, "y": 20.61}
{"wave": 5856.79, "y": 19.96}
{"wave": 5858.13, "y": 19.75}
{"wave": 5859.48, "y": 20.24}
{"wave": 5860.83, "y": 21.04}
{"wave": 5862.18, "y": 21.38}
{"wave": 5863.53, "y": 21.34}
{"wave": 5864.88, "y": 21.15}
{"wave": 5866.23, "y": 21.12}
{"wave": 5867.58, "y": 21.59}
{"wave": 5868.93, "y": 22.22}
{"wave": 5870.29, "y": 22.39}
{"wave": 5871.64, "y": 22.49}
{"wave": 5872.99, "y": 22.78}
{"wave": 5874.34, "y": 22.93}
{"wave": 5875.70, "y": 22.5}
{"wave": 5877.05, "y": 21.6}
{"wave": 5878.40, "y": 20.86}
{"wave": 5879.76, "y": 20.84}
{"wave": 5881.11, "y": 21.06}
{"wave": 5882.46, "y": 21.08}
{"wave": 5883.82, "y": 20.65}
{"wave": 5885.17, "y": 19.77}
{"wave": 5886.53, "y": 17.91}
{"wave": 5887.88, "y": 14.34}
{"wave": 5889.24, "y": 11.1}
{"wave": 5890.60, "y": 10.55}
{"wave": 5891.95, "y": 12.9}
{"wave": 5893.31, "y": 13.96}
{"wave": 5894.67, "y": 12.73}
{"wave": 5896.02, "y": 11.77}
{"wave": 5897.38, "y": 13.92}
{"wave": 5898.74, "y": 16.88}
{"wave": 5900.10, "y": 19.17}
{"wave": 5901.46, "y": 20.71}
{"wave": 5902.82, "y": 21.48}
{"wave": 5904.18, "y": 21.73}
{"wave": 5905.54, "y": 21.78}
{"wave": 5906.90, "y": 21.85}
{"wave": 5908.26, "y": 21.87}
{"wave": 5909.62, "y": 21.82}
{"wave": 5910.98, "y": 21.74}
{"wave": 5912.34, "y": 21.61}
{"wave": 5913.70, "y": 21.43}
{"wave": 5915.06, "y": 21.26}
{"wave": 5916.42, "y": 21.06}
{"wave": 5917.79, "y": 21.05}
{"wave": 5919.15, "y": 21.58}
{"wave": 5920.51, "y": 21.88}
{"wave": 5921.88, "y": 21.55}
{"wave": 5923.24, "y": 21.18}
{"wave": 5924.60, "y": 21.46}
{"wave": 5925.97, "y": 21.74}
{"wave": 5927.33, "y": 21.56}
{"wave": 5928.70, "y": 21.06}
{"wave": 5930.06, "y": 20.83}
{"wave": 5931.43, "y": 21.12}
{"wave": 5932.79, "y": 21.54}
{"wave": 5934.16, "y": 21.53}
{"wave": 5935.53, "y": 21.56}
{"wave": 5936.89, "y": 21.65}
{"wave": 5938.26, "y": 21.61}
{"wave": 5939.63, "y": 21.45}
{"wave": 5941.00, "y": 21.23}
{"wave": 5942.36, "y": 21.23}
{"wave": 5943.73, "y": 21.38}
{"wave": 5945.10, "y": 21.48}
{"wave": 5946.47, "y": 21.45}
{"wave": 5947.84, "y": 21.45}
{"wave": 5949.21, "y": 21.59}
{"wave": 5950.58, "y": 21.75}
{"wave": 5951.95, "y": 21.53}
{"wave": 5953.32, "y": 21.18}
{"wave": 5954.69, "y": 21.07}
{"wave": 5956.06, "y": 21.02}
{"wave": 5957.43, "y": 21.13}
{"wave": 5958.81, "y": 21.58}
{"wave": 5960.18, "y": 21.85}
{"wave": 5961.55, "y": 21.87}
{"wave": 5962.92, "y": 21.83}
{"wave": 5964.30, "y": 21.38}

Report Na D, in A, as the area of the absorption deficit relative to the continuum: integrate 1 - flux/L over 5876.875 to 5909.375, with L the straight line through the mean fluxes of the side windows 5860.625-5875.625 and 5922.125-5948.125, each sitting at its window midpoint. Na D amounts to 5.7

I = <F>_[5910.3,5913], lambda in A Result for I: 21.7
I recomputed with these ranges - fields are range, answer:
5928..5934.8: 21.2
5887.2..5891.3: 12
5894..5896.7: 12.3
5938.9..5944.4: 21.3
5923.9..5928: 21.6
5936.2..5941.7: 21.5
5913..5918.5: 21.2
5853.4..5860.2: 20.3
